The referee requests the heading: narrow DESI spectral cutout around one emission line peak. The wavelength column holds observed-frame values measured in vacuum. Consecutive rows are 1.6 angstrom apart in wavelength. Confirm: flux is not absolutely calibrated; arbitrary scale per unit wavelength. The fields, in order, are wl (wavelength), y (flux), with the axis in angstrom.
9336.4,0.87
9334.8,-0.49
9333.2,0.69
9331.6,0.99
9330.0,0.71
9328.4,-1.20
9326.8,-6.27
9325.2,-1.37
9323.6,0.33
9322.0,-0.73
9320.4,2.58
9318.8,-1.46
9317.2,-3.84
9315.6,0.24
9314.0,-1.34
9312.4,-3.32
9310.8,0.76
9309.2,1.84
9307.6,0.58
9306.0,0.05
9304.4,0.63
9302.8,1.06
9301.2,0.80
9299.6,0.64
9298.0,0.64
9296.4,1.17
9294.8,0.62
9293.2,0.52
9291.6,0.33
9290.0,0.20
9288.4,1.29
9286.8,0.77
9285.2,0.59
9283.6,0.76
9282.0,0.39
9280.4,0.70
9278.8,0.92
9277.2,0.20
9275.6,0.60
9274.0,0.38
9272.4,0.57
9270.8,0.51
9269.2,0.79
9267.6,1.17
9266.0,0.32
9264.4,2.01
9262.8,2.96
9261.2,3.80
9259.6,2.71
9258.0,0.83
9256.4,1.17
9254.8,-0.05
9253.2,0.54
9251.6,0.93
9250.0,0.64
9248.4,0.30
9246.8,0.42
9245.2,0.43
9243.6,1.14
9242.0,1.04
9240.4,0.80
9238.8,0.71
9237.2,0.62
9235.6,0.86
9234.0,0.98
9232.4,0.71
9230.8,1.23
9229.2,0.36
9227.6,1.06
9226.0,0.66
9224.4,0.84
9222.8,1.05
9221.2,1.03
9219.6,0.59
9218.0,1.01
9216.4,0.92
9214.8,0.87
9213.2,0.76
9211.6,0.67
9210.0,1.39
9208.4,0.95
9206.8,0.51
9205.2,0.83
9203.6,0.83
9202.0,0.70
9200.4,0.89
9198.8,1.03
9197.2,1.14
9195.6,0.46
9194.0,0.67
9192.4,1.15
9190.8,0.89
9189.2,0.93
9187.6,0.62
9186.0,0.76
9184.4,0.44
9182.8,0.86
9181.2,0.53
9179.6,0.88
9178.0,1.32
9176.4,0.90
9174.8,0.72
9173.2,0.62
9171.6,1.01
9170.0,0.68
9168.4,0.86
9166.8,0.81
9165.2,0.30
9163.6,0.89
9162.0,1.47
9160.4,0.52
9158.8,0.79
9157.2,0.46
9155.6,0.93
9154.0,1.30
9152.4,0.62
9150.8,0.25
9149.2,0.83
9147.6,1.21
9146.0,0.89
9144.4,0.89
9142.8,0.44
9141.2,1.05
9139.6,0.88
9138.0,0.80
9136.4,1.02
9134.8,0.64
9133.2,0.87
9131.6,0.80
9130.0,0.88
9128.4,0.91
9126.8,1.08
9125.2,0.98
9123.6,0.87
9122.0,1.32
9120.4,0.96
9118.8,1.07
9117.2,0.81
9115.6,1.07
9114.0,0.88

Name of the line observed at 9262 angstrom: H-beta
